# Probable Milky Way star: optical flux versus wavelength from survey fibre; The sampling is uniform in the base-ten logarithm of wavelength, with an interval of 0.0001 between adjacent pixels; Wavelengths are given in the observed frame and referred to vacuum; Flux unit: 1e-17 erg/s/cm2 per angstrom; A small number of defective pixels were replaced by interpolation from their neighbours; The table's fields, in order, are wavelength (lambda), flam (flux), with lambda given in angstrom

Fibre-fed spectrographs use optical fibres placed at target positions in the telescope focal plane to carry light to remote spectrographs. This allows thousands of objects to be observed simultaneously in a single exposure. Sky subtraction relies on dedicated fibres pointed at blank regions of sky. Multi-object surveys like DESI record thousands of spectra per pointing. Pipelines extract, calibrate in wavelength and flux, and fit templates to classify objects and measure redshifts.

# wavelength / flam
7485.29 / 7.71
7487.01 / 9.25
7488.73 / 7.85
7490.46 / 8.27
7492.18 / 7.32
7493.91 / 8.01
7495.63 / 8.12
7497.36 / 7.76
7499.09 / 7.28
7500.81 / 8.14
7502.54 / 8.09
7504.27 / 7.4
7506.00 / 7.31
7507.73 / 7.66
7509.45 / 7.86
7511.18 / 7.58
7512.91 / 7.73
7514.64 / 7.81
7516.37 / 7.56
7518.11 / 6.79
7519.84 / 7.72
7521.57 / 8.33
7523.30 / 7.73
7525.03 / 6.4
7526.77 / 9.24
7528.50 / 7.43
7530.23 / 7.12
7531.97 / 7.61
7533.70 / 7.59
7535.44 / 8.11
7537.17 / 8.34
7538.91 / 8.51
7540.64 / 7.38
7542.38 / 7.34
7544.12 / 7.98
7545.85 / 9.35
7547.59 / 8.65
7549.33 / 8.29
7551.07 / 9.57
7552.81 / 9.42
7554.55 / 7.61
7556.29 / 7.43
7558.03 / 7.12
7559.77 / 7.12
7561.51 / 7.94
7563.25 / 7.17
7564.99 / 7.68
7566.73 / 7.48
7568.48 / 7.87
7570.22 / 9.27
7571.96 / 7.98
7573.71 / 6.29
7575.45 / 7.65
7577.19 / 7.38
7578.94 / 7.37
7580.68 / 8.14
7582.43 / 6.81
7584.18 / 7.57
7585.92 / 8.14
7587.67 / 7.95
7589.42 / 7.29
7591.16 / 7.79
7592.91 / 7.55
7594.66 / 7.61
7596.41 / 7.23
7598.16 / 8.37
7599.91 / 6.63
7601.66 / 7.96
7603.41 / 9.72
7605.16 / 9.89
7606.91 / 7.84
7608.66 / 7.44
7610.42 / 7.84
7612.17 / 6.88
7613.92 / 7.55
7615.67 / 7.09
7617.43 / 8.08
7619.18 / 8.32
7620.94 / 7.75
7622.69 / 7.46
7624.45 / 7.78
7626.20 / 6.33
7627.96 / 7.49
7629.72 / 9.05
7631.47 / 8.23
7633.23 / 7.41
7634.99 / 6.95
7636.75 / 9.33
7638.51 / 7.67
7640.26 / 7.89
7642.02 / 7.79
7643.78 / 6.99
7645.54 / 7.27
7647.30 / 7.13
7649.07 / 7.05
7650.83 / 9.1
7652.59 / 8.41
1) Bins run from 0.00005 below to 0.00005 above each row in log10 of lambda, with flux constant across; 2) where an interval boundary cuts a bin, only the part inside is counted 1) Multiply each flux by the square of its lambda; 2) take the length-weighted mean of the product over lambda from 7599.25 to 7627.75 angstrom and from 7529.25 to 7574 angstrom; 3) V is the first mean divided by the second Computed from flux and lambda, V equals 1.00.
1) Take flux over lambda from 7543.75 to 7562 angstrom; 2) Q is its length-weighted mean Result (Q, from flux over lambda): 8.24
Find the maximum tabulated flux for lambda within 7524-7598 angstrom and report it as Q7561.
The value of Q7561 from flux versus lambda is 9.57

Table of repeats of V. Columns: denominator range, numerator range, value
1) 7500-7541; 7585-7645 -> 1.03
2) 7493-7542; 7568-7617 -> 1.02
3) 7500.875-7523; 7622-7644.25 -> 1.04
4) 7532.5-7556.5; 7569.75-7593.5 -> 0.93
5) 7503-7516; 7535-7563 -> 1.07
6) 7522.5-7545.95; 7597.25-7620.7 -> 1.04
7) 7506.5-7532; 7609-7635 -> 1.03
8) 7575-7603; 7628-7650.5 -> 1.03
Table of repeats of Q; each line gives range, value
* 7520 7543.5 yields 7.78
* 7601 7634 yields 7.9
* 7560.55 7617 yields 7.73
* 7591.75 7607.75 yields 8.08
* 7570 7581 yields 7.62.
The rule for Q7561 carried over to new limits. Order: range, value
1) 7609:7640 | 9.33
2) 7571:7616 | 9.89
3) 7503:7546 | 9.35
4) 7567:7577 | 9.27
